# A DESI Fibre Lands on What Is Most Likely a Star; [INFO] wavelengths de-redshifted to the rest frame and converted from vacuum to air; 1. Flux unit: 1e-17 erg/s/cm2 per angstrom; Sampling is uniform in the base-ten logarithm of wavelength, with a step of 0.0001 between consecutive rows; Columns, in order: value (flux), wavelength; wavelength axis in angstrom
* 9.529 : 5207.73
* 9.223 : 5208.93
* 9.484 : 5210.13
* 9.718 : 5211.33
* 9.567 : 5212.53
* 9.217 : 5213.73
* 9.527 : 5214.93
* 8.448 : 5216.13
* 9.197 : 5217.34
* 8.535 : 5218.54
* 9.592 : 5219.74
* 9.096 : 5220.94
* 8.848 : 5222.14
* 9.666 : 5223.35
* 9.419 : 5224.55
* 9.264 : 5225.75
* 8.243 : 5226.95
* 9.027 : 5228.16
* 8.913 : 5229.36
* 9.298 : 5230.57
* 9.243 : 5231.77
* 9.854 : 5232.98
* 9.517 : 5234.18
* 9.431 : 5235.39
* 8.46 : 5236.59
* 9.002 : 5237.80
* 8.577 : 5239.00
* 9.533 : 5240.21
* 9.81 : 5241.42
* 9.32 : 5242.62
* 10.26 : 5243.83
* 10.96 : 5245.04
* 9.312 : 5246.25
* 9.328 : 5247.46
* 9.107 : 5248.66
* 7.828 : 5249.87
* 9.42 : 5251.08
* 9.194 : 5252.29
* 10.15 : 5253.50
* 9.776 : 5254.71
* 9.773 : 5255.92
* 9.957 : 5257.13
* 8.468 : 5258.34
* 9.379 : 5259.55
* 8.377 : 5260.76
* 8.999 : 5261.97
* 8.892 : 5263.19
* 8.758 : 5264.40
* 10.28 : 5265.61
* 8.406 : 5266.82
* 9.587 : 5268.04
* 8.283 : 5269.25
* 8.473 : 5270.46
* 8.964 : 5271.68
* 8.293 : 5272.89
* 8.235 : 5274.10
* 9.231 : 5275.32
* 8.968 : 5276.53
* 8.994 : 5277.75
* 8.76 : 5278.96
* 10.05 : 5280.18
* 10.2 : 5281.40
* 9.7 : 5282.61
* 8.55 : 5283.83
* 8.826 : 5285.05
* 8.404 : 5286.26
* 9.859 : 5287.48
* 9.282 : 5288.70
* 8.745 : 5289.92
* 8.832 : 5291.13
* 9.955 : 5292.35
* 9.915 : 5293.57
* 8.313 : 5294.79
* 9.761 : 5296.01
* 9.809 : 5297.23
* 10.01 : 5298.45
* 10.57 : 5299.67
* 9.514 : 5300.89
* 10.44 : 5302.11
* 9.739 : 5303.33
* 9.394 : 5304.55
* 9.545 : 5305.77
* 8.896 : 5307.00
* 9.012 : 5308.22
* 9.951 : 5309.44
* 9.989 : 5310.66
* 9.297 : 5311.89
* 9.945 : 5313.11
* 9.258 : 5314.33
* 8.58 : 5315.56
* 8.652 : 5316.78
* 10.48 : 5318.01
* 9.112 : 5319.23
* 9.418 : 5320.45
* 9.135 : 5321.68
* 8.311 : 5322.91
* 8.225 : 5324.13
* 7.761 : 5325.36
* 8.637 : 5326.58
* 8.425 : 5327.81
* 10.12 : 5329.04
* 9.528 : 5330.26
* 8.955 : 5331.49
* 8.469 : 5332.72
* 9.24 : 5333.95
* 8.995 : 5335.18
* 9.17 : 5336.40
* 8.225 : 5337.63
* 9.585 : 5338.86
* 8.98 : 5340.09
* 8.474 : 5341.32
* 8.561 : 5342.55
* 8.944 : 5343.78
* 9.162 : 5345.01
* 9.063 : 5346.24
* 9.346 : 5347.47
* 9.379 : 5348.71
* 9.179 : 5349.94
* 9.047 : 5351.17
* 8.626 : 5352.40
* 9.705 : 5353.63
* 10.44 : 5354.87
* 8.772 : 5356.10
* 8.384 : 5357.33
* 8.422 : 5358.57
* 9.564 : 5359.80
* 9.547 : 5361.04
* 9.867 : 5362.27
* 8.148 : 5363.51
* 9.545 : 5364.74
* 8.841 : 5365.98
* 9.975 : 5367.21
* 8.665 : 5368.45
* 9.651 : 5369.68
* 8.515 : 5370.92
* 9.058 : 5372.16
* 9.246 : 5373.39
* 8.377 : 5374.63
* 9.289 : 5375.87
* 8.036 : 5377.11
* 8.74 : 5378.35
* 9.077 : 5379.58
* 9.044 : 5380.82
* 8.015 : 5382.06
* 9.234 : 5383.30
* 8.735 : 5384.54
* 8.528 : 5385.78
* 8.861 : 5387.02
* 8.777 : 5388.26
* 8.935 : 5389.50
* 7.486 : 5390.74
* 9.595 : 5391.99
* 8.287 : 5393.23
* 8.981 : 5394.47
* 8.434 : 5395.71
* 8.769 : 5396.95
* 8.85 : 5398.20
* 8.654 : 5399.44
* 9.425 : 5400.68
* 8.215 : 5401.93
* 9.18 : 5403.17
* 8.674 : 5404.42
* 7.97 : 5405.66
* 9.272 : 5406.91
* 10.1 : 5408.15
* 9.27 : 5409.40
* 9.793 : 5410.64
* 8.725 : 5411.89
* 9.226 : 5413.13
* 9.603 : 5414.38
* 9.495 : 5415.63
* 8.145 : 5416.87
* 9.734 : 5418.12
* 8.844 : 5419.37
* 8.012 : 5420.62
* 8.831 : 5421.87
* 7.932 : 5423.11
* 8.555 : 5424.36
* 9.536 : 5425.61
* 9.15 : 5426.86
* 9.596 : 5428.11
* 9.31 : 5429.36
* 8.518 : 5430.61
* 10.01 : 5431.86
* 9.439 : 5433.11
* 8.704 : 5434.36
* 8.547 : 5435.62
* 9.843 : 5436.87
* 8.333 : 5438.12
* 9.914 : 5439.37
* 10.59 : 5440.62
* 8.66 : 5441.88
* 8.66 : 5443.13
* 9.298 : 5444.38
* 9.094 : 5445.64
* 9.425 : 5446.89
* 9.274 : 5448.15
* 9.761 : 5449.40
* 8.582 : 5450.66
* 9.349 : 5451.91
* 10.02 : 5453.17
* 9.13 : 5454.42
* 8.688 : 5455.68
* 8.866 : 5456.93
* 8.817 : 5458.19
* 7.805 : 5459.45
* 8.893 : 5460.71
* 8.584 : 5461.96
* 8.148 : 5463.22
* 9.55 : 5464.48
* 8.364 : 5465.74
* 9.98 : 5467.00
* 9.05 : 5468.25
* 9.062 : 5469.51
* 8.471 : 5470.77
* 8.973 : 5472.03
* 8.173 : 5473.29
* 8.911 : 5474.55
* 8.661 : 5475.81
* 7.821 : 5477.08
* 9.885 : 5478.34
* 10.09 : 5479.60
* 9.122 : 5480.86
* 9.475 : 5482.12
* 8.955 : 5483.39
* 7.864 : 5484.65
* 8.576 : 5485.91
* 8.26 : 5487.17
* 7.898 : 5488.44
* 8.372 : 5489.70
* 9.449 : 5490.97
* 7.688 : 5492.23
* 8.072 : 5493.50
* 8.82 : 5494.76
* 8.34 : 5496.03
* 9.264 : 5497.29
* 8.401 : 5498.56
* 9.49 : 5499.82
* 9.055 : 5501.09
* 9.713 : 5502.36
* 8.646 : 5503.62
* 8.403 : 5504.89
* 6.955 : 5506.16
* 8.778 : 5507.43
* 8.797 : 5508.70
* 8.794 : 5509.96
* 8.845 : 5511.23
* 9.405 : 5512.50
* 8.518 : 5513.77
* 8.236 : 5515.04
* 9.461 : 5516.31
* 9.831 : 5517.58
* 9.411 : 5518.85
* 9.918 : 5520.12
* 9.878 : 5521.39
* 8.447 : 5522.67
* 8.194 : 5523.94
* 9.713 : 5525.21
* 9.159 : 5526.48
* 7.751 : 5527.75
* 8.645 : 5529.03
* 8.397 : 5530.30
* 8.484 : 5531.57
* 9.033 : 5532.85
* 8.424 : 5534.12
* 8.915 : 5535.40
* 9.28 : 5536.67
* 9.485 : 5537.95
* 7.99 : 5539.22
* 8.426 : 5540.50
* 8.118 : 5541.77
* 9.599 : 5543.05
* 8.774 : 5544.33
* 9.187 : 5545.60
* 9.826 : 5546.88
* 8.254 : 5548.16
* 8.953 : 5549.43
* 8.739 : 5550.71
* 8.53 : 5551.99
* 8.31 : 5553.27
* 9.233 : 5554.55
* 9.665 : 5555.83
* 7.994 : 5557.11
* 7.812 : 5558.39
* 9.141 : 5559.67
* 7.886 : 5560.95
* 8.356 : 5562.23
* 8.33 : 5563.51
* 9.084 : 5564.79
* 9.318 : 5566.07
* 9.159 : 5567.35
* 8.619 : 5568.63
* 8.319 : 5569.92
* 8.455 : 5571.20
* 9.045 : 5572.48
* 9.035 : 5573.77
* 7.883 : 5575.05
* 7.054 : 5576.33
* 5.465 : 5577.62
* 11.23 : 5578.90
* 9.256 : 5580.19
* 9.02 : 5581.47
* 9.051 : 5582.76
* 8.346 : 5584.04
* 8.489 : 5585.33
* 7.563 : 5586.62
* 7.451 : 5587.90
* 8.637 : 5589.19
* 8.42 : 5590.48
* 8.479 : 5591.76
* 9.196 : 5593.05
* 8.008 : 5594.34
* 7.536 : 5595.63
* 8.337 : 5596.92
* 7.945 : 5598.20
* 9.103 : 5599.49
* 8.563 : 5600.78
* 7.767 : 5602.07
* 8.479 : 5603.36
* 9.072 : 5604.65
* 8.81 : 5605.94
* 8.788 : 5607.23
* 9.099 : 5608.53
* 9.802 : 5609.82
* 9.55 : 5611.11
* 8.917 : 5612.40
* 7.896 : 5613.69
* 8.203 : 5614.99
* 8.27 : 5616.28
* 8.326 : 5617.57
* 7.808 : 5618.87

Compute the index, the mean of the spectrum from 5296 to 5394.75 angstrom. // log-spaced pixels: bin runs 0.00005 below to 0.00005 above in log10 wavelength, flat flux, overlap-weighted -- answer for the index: 9.1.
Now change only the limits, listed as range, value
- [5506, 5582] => 8.76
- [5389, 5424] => 8.87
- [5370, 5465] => 8.96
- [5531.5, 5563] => 8.74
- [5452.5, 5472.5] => 8.9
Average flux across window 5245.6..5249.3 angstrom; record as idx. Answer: 9.26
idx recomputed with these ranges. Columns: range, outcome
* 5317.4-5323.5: 9.29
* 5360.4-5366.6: 9.19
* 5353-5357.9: 9.34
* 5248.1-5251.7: 8.78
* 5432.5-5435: 9.04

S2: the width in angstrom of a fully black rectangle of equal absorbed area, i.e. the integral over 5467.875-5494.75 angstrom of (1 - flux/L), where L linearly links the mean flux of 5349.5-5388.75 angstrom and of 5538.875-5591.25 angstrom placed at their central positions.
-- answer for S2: 0.2 angstrom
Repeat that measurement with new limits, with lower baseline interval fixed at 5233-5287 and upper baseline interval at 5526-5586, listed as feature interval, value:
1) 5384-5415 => 0.2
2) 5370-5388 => 0.4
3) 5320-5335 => 0.4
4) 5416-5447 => -0.6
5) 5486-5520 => 0.1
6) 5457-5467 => 0.2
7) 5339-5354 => 0.0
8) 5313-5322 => -0.2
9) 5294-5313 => -1.1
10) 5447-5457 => -0.4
